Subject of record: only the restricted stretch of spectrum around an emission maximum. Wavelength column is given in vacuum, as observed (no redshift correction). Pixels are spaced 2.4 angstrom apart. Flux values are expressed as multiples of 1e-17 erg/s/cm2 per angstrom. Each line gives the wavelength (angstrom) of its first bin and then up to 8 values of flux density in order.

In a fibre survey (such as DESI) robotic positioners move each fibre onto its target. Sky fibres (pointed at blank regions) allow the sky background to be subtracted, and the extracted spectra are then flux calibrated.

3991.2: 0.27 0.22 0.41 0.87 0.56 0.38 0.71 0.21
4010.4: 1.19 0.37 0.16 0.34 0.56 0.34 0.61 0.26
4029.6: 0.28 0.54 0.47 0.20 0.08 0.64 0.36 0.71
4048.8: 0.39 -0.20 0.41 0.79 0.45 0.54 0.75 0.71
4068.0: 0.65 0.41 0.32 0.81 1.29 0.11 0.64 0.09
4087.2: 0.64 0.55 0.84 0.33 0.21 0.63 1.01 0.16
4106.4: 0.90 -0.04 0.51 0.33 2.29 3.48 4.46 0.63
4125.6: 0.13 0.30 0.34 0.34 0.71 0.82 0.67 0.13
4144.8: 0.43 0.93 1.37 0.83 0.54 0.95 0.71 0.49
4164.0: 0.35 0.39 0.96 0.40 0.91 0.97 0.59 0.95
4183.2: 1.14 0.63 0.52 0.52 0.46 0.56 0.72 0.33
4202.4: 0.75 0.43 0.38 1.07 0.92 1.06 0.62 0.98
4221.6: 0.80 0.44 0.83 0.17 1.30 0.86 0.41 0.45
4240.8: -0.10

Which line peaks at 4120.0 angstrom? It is [O II] 3727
